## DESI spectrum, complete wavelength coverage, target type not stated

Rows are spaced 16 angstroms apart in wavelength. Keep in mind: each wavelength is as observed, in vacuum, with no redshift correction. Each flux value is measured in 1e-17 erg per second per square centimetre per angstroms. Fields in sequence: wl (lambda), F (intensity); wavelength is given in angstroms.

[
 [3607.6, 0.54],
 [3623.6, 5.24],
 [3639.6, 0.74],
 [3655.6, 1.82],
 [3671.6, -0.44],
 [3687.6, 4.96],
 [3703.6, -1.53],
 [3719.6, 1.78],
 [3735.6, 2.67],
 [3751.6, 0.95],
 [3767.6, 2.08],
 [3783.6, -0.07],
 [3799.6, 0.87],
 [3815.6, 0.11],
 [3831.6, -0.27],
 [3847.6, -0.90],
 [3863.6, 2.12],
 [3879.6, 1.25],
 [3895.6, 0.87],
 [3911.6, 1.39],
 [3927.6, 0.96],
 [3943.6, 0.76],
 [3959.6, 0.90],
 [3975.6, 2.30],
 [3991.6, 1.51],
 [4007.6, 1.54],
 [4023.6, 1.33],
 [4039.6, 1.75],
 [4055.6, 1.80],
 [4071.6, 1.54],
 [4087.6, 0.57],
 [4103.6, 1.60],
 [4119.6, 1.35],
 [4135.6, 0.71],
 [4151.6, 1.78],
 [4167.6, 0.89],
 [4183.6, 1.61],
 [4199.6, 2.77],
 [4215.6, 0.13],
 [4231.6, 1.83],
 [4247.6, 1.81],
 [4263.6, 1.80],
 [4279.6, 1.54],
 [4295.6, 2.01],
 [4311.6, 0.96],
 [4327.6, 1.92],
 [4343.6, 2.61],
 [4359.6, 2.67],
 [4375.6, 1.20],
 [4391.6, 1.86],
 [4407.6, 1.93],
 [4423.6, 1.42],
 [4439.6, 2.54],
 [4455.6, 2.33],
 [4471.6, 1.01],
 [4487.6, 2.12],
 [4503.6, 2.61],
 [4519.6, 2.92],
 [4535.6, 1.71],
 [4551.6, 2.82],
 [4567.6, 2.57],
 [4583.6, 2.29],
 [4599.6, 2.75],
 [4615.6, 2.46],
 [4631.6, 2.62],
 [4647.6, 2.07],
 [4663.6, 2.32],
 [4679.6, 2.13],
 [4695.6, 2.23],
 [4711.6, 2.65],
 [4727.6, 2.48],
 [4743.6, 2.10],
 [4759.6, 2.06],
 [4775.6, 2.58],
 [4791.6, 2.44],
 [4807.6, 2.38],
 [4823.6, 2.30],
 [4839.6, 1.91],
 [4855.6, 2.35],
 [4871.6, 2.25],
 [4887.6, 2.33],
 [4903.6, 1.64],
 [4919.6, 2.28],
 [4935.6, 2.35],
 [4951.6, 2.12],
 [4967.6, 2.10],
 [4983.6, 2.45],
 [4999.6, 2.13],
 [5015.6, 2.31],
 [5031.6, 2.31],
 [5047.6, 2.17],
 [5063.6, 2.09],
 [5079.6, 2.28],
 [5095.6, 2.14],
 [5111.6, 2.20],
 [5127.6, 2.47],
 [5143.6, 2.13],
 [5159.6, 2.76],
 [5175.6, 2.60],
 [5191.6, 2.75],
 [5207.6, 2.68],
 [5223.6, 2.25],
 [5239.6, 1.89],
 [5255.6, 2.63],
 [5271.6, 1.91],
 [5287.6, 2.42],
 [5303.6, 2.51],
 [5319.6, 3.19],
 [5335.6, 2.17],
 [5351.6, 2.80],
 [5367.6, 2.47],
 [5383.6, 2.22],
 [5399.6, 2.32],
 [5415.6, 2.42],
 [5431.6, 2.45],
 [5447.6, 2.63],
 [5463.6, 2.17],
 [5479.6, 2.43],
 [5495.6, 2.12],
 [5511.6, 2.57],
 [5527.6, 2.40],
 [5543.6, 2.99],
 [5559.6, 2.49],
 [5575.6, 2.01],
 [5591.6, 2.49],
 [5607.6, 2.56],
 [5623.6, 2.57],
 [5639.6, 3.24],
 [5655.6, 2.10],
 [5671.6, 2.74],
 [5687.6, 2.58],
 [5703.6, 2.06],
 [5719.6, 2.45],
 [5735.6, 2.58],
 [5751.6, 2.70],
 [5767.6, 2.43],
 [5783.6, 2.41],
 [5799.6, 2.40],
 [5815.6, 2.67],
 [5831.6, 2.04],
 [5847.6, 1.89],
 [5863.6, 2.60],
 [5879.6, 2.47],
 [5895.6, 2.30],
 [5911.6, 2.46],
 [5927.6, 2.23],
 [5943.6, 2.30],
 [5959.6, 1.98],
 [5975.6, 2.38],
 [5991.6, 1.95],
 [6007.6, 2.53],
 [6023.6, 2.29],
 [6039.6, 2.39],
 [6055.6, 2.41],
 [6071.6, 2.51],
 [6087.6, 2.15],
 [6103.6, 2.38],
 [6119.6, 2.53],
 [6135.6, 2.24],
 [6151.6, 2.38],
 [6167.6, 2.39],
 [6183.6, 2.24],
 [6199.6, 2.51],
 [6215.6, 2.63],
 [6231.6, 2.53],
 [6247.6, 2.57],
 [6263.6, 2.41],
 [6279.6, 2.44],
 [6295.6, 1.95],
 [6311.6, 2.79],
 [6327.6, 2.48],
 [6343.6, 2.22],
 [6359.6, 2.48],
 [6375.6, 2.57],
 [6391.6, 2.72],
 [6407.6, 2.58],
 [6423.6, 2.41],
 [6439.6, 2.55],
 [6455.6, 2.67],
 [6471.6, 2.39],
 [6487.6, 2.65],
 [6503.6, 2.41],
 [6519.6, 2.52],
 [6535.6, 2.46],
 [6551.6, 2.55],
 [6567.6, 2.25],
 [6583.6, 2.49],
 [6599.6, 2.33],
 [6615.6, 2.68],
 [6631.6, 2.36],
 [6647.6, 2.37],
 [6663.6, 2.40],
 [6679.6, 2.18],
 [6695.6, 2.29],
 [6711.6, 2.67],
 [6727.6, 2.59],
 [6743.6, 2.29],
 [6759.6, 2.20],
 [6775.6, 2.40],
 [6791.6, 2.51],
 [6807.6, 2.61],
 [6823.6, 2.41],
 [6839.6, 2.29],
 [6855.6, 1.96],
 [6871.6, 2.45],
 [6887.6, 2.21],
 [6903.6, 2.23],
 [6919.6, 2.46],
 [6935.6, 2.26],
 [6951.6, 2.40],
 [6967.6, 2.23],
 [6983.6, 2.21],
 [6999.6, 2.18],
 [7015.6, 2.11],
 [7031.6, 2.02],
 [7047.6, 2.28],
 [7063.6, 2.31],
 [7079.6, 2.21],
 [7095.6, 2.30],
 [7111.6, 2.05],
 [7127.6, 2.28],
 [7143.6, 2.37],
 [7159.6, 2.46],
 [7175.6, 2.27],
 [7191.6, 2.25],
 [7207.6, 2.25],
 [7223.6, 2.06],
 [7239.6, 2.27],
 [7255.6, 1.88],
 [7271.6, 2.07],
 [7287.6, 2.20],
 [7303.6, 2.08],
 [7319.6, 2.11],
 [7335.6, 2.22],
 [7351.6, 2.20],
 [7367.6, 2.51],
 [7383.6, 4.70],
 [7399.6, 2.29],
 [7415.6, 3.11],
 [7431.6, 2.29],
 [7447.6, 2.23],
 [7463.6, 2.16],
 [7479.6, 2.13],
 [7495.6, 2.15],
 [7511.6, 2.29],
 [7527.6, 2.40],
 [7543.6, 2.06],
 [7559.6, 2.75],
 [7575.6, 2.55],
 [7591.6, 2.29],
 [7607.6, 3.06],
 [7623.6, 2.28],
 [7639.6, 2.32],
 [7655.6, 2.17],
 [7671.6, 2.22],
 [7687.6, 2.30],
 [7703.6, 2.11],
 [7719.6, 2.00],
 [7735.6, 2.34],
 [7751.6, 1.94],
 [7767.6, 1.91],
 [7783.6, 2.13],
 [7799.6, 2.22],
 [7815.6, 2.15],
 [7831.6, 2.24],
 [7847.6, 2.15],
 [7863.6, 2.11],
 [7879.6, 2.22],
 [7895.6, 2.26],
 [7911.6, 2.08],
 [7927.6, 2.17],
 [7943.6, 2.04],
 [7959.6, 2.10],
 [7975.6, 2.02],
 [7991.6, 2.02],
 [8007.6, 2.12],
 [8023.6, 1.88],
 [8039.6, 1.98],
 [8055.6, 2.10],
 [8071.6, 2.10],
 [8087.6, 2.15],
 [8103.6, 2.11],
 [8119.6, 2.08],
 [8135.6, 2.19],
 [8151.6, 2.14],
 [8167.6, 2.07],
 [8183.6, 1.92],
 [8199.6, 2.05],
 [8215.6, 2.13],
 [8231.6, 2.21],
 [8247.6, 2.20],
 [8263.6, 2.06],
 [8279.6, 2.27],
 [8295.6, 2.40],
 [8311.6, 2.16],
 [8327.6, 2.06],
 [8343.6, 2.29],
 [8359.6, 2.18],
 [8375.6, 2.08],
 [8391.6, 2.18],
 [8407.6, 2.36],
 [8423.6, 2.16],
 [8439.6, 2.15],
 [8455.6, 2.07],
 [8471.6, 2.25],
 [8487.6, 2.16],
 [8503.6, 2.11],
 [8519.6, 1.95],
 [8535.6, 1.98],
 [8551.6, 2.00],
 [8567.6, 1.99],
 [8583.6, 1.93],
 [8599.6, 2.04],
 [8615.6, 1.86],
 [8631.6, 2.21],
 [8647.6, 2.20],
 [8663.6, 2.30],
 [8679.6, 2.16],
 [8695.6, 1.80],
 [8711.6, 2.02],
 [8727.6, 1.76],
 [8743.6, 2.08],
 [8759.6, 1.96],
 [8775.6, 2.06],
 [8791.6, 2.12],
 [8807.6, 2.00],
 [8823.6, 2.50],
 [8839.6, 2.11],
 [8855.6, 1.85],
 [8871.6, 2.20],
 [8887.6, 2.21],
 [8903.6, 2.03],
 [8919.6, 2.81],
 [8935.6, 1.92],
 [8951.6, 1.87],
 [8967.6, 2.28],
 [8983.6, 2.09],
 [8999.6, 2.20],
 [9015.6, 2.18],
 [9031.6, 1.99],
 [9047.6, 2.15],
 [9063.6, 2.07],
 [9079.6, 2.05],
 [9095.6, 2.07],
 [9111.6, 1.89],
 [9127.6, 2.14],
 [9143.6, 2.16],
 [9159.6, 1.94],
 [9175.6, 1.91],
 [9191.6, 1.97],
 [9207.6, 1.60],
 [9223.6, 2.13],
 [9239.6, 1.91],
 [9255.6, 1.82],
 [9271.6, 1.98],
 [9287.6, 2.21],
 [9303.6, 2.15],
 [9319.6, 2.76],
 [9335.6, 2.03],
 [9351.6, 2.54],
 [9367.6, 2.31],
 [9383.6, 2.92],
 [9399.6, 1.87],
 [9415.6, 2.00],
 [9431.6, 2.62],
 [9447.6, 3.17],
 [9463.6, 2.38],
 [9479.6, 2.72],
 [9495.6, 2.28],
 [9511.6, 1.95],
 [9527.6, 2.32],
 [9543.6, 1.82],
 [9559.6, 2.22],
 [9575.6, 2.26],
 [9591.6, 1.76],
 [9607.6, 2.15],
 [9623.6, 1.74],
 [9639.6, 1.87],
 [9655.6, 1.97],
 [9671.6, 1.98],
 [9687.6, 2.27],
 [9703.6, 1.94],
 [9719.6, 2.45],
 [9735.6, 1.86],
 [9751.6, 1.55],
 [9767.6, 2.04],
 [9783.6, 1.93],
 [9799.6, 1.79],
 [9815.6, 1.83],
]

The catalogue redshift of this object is 0.13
